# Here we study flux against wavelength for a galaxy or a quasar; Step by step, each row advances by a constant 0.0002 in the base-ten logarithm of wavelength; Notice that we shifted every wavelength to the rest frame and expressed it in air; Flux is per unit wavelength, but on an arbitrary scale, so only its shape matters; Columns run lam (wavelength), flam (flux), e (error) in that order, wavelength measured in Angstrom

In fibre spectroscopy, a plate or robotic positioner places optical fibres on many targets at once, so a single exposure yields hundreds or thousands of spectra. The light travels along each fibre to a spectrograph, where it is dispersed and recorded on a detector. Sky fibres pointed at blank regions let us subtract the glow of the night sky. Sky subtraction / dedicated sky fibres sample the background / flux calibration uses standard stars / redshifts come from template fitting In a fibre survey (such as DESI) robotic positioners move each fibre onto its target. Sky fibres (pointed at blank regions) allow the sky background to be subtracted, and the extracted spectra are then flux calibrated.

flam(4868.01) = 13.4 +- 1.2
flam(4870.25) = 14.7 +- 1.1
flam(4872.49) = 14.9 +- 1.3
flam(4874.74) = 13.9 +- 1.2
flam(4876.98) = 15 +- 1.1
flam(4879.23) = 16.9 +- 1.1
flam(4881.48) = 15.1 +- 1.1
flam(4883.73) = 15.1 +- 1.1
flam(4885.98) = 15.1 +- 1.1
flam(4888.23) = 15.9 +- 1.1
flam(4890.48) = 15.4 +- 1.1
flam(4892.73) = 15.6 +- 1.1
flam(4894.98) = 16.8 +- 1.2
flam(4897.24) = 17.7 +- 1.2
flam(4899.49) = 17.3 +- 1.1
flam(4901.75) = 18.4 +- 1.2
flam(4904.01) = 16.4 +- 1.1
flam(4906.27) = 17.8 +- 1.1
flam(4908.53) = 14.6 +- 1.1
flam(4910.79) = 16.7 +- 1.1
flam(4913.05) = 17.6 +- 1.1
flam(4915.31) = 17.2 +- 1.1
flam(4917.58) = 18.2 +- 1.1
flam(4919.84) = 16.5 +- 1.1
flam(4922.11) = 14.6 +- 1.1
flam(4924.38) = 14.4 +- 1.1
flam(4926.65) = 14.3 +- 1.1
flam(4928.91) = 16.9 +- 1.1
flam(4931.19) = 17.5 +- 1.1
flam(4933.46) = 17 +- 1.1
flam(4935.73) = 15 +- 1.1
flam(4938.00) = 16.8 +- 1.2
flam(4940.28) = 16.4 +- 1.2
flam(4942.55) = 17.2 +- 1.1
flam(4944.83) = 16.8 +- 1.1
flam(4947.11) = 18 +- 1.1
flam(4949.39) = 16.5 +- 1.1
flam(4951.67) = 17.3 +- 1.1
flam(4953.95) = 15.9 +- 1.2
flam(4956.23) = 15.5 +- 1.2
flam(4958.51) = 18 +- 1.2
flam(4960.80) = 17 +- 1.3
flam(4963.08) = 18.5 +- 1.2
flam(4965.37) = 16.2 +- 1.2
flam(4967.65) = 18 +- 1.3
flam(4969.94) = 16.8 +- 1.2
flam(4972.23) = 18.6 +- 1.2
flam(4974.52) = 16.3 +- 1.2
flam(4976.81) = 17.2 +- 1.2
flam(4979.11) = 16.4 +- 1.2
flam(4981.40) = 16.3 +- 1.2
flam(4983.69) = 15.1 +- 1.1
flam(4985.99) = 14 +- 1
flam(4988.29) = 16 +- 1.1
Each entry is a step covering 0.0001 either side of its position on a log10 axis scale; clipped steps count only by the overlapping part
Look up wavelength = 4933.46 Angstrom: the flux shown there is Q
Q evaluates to 17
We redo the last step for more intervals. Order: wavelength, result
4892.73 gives 15.6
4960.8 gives 17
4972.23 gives 18.6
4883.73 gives 15.1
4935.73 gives 15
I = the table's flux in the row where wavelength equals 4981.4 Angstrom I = 16.3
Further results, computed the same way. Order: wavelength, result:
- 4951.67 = 17.3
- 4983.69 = 15.1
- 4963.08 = 18.5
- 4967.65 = 18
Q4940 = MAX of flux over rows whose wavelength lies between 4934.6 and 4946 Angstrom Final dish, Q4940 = 17.2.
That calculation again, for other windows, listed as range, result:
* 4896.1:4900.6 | 17.7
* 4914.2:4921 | 18.2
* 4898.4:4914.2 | 18.4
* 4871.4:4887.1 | 16.9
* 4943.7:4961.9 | 18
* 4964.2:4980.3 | 18.6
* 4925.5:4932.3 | 17.5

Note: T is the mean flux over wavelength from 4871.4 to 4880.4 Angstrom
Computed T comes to 15.2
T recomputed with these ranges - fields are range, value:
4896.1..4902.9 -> 17.8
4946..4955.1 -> 16.9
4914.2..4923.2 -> 16.6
